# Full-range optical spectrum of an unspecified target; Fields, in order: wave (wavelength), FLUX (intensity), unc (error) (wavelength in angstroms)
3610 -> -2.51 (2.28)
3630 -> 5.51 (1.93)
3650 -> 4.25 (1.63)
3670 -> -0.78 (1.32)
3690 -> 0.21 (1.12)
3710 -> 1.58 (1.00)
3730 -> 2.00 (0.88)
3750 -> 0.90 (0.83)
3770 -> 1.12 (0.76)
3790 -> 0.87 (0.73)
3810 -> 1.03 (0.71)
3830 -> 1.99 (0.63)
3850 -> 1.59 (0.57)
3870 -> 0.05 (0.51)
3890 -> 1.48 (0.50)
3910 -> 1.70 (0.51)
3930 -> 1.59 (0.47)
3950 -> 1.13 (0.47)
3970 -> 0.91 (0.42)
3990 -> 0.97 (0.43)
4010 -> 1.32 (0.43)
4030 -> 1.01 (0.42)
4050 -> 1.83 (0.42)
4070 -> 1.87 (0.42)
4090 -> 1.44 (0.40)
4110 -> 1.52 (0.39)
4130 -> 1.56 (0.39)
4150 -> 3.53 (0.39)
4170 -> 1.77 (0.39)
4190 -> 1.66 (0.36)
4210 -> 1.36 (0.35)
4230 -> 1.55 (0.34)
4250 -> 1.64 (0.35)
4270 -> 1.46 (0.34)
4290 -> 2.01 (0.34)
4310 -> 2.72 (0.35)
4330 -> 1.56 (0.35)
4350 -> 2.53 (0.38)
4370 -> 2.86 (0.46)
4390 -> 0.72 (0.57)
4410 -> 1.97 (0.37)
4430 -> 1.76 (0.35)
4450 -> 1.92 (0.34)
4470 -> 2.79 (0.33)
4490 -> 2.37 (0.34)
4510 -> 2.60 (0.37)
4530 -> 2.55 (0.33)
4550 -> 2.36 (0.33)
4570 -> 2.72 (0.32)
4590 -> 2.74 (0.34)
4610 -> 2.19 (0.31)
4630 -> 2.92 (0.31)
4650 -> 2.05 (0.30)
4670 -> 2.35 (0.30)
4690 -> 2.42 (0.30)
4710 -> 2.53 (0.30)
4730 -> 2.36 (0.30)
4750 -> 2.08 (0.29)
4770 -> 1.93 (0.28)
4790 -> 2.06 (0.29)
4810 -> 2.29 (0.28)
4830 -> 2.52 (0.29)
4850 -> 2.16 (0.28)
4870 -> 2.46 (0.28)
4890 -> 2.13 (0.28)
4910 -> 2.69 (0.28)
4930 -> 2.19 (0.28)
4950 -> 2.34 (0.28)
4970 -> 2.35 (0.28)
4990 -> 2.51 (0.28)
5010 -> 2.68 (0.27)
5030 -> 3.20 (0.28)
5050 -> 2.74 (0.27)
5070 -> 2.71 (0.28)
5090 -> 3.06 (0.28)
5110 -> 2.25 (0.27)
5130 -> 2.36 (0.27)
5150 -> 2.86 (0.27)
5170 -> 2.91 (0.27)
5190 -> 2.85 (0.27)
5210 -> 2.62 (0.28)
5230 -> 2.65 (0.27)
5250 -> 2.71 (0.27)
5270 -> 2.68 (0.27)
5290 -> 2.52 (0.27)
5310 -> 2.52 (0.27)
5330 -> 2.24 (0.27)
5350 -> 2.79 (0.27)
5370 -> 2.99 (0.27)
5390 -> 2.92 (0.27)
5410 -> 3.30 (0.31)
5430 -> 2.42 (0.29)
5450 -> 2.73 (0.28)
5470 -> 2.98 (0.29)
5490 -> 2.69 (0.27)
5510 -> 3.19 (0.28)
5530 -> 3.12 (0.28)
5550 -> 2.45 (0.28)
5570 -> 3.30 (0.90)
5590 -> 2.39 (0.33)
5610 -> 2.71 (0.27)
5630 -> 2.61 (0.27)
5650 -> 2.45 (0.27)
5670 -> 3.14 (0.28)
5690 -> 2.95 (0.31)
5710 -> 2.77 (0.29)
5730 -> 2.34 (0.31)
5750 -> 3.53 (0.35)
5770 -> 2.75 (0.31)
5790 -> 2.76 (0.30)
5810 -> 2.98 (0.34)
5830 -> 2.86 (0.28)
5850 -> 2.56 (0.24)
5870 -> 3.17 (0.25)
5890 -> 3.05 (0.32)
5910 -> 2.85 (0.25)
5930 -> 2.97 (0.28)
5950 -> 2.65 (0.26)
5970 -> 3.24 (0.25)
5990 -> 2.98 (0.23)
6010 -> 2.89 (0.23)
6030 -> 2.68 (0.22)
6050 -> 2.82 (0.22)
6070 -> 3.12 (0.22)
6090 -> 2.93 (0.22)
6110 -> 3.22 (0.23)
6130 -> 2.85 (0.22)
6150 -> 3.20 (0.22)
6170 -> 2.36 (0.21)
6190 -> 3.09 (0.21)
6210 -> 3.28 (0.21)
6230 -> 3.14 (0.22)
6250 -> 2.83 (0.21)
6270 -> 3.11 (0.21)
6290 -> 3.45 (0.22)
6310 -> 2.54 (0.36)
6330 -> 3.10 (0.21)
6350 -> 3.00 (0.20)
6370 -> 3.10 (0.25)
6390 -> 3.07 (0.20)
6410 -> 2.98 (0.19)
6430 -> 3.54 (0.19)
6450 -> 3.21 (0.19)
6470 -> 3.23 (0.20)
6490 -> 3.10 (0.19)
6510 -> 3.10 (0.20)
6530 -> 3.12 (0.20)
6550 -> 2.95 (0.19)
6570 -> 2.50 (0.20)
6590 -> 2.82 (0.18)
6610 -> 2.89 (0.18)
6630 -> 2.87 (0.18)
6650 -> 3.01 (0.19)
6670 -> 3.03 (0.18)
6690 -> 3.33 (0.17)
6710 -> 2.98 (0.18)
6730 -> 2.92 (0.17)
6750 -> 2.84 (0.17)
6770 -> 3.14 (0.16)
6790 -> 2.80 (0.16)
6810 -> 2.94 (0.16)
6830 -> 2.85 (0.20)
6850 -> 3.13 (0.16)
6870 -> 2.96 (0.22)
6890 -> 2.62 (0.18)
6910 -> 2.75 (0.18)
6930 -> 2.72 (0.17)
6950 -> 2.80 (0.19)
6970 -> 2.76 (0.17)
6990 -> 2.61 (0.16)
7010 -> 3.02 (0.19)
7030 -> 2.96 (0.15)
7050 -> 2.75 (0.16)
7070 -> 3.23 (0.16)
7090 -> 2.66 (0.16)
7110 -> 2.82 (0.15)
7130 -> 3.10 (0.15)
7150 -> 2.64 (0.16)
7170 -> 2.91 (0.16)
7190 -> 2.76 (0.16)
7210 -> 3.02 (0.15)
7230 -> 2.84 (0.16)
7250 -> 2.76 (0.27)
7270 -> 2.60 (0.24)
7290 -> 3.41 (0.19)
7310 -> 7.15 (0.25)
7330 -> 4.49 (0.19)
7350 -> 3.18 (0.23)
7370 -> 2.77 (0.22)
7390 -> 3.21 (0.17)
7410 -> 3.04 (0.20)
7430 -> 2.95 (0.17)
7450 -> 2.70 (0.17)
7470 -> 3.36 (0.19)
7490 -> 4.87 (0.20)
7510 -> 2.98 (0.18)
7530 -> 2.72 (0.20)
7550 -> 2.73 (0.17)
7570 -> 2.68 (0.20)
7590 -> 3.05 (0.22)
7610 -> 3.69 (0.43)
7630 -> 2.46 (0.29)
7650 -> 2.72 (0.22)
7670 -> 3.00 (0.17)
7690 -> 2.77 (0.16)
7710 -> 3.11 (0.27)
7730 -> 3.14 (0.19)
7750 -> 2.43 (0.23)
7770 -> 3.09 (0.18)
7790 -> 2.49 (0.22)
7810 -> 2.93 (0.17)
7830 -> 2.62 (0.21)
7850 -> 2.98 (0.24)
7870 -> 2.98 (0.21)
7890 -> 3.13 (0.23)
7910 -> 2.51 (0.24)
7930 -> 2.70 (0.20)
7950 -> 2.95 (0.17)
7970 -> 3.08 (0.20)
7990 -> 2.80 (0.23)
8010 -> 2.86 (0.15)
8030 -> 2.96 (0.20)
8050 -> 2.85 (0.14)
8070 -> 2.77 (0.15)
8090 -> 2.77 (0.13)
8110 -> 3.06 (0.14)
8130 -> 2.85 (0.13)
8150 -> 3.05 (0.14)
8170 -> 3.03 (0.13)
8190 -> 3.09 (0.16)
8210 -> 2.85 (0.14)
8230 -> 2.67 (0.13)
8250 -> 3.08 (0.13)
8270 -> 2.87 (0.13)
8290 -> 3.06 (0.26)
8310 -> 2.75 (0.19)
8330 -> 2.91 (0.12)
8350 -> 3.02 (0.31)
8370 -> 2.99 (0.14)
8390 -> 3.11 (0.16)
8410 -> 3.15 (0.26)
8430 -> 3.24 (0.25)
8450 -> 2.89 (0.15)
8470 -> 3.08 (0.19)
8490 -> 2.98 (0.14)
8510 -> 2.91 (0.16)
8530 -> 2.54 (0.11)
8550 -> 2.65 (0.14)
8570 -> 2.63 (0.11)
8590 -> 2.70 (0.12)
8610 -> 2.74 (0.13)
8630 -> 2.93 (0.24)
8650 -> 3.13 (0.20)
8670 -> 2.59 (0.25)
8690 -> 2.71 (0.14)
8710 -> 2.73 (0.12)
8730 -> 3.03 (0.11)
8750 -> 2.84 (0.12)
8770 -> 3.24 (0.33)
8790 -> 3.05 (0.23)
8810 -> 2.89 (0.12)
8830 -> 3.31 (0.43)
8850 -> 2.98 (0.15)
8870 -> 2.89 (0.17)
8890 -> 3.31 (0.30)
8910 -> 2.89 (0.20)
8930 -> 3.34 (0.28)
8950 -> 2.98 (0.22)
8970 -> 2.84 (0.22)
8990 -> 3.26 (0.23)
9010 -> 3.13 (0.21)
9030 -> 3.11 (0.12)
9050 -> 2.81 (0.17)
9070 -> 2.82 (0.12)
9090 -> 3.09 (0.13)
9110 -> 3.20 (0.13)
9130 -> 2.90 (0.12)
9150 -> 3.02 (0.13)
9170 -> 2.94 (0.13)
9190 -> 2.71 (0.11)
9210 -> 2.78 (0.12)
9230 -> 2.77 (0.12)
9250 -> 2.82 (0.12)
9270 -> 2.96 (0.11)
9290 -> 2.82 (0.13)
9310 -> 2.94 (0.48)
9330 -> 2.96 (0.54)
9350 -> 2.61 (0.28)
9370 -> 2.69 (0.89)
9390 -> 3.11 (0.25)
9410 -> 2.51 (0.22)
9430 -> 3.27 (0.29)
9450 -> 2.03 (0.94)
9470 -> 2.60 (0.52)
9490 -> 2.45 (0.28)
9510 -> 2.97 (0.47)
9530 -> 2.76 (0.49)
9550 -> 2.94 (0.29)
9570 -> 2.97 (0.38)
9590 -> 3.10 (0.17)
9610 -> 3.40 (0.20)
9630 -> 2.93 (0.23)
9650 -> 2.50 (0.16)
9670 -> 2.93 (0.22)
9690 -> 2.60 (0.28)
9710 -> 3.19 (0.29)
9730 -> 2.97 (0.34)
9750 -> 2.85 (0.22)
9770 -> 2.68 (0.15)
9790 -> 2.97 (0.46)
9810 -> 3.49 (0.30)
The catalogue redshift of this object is 0.114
